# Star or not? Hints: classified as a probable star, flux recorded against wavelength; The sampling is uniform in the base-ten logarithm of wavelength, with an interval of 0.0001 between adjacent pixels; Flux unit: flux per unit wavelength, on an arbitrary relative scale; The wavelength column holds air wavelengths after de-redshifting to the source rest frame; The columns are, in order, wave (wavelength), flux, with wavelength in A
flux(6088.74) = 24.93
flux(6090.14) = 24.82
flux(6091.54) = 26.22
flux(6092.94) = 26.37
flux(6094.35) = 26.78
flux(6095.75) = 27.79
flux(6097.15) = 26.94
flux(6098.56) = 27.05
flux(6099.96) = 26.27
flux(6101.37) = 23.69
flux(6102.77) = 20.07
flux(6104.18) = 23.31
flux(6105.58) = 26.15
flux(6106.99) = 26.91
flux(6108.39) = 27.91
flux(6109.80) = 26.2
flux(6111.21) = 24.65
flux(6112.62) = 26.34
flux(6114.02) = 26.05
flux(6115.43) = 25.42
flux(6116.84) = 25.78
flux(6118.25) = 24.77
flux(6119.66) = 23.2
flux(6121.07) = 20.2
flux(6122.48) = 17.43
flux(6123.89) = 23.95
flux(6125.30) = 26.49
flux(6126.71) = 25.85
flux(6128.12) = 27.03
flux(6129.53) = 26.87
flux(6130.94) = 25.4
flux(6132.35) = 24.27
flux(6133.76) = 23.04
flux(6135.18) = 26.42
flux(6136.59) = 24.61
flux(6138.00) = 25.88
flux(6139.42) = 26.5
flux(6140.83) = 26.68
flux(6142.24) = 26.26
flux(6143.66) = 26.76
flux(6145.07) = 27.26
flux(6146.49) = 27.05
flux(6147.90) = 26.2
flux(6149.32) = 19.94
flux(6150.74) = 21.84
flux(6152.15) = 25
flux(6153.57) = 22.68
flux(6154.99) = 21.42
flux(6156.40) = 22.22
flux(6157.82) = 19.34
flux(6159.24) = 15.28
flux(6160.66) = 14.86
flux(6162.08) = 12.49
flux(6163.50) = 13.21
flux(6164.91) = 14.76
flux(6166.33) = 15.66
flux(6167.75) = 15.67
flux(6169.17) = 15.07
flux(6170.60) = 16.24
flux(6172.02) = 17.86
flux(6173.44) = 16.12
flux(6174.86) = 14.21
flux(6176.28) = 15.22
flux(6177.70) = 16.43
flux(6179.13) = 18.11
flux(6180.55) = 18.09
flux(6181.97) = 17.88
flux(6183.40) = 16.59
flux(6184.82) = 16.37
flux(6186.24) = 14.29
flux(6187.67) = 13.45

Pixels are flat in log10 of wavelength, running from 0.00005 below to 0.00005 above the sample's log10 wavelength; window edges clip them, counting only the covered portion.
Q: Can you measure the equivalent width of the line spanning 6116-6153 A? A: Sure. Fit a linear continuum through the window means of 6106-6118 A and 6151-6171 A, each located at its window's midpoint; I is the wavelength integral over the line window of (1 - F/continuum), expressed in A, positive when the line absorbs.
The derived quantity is -4.73 A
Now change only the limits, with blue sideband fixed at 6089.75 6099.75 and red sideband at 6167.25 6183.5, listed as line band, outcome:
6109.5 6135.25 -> -1.71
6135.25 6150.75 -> -3.79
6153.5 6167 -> 1.10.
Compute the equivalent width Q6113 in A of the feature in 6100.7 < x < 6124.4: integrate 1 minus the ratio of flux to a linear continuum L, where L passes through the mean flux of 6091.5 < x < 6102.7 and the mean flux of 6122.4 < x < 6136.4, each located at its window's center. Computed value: 1.2 A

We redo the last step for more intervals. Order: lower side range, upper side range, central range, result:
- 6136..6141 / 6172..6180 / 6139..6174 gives 2.1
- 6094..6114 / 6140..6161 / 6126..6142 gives -1.2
